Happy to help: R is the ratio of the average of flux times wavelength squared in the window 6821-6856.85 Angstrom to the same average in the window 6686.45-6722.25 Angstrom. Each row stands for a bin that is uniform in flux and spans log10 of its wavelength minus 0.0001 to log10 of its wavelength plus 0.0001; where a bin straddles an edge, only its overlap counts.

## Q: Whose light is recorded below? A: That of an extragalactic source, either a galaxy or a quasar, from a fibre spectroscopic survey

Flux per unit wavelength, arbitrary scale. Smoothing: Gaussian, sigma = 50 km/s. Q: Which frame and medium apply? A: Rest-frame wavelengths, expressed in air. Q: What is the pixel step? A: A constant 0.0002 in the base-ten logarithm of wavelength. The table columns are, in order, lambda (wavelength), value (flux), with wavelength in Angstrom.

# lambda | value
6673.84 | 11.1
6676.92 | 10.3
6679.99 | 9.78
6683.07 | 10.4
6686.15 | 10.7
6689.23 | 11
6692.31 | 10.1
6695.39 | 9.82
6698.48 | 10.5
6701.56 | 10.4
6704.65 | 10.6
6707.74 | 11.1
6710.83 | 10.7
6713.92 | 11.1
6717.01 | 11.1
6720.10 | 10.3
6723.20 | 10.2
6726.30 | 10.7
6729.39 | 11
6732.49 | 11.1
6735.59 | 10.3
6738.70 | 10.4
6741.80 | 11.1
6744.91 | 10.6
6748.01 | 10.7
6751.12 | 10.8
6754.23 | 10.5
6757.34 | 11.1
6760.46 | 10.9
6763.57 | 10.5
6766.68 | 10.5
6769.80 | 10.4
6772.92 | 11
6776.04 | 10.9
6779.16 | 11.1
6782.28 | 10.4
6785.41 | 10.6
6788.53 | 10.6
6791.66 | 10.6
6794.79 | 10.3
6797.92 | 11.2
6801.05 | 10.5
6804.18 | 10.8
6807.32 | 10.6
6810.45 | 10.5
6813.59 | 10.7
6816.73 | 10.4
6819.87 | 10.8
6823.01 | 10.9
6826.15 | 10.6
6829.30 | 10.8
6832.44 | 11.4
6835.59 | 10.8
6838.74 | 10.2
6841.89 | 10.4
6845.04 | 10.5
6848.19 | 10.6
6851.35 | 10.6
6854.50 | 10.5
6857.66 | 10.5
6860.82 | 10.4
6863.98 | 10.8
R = 1.0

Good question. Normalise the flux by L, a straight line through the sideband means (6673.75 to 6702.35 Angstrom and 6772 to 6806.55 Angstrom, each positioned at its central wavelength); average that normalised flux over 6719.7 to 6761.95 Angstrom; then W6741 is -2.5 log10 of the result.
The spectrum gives -0.015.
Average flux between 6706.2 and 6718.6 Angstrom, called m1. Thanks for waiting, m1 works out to 11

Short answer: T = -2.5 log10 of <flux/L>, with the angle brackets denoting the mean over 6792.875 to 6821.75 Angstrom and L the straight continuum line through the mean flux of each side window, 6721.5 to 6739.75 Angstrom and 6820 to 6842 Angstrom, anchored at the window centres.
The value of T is 0.01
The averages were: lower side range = 10.6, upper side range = 10.8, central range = 10.6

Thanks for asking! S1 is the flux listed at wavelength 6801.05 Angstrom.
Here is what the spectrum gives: 10.5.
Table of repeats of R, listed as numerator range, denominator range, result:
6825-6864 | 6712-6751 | 1.02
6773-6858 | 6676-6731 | 1.05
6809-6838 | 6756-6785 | 1.02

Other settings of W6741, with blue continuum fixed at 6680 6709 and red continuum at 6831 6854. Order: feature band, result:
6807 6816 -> 0.00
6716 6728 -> -0.01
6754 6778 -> -0.02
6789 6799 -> -0.01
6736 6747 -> -0.01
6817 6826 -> -0.01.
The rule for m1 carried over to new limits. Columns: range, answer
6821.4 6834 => 10.9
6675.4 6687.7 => 10.3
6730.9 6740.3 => 10.6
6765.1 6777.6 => 10.7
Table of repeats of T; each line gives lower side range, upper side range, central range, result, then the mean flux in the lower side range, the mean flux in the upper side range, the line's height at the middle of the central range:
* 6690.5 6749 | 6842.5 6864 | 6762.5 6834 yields -0.013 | 10.6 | 10.5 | 10.6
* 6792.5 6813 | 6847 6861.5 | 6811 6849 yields -0.009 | 10.7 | 10.5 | 10.6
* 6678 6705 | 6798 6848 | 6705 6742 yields -0.032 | 10.4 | 10.7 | 10.4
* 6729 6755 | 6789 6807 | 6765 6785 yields -0.002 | 10.7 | 10.7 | 10.7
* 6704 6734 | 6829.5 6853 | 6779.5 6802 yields 0.009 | 10.8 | 10.7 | 10.7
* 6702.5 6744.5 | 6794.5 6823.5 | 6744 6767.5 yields 0.000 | 10.7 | 10.7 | 10.7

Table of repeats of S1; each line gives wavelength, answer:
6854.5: 10.5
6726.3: 10.7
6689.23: 11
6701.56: 10.4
